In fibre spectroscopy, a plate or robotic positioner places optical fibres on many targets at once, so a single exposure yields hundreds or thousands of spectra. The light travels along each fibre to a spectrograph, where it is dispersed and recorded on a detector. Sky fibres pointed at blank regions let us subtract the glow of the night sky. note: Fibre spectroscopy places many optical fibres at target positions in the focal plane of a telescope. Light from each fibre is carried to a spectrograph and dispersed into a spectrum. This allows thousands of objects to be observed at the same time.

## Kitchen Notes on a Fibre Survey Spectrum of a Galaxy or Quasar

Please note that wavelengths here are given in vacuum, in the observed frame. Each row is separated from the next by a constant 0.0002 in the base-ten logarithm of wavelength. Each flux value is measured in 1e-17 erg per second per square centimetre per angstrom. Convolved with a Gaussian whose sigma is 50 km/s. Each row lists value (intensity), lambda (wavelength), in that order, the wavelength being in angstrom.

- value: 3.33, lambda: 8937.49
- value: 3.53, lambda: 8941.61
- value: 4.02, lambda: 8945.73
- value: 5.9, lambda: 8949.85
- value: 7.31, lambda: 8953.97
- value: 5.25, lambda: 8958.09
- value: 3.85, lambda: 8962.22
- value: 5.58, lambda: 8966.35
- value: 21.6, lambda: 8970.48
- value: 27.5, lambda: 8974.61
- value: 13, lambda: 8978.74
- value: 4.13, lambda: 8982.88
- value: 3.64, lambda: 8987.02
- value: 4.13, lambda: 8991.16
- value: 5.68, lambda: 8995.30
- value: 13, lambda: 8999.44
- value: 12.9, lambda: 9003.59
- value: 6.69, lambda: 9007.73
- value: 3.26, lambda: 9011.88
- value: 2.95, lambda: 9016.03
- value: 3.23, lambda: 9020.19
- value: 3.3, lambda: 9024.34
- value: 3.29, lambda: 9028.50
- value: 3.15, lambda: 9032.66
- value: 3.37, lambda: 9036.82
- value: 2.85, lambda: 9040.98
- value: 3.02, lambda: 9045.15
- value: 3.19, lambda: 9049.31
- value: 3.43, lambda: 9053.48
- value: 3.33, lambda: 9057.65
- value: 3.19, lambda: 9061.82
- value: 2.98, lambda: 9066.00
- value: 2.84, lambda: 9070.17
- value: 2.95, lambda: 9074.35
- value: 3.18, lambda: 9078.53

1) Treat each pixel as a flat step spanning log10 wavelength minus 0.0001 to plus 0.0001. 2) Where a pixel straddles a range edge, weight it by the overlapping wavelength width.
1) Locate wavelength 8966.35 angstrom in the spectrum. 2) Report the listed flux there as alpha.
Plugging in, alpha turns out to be 5.58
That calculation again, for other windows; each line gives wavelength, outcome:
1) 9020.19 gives 3.23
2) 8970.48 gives 21.6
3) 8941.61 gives 3.53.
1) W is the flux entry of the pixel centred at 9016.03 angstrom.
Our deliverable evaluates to 2.95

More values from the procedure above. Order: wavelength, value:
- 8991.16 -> 4.13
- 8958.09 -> 5.25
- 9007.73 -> 6.69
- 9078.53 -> 3.18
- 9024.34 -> 3.3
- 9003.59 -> 12.9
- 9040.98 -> 2.85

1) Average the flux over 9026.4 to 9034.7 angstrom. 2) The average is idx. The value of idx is 3.22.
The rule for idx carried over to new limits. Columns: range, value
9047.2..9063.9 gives 3.29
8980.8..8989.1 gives 3.89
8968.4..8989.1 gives 14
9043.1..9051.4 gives 3.11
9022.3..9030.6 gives 3.29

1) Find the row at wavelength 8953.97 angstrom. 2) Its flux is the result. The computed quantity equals 7.31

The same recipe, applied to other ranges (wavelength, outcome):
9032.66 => 3.15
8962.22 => 3.85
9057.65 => 3.33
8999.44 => 13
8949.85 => 5.9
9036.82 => 3.37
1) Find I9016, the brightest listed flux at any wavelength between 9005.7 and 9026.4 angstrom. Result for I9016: 6.69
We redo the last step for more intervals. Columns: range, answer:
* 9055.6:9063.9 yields 3.33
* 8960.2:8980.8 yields 27.5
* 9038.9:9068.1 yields 3.43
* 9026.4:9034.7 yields 3.29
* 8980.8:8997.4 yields 5.68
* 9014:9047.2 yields 3.37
